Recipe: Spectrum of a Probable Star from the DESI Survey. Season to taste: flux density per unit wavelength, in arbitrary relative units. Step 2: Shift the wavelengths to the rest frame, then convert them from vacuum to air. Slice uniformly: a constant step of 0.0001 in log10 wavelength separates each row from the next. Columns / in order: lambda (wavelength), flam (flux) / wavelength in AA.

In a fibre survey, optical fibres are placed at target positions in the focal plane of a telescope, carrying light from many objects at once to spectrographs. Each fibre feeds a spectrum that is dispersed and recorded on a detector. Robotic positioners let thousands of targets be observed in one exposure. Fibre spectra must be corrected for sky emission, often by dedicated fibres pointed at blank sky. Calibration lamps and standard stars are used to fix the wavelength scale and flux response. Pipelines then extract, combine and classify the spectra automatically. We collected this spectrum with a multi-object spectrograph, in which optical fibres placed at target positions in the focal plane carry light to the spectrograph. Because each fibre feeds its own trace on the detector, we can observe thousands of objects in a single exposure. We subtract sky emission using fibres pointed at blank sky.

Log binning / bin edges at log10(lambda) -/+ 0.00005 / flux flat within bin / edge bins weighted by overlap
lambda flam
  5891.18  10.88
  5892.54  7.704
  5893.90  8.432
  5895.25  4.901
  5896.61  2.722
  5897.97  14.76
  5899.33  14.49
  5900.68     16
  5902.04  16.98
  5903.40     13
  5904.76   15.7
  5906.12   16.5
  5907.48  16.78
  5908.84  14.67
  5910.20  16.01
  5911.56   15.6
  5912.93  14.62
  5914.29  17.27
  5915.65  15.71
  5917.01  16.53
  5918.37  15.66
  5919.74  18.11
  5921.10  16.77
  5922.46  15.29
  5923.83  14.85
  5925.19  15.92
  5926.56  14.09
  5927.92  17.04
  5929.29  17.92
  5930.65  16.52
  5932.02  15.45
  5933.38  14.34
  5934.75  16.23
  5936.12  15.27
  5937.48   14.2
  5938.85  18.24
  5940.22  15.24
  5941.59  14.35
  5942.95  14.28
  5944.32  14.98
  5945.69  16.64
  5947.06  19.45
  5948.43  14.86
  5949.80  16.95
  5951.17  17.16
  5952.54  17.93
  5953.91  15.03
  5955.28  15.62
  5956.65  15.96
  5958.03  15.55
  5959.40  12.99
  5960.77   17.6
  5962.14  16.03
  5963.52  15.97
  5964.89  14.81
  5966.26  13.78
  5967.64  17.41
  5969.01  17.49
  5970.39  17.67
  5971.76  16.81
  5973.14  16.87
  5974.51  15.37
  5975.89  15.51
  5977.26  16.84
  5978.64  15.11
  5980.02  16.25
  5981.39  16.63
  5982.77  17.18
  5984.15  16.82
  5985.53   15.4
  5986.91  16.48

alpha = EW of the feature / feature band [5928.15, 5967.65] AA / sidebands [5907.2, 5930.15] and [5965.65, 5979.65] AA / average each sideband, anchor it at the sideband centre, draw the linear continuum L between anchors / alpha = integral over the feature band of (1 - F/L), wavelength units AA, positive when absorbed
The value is 0.7 AA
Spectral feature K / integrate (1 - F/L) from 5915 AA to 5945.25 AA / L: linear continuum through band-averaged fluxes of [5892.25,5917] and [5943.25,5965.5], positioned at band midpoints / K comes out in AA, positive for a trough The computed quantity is -1.90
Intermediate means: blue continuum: 13.6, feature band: 15.8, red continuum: 16.1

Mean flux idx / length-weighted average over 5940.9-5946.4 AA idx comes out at 15.1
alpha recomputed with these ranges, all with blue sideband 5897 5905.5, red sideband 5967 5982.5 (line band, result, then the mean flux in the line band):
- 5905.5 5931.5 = -1.6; 16.1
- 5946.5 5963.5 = -0.2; 16.2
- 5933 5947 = 0.1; 15.6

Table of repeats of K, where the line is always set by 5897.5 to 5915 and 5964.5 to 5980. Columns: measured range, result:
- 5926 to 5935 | -0.1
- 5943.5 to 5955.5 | -0.4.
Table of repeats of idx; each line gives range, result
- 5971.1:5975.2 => 16.3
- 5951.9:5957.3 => 16.1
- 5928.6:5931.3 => 17.2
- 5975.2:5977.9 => 16.2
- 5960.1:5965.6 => 16.1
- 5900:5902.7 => 16.5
